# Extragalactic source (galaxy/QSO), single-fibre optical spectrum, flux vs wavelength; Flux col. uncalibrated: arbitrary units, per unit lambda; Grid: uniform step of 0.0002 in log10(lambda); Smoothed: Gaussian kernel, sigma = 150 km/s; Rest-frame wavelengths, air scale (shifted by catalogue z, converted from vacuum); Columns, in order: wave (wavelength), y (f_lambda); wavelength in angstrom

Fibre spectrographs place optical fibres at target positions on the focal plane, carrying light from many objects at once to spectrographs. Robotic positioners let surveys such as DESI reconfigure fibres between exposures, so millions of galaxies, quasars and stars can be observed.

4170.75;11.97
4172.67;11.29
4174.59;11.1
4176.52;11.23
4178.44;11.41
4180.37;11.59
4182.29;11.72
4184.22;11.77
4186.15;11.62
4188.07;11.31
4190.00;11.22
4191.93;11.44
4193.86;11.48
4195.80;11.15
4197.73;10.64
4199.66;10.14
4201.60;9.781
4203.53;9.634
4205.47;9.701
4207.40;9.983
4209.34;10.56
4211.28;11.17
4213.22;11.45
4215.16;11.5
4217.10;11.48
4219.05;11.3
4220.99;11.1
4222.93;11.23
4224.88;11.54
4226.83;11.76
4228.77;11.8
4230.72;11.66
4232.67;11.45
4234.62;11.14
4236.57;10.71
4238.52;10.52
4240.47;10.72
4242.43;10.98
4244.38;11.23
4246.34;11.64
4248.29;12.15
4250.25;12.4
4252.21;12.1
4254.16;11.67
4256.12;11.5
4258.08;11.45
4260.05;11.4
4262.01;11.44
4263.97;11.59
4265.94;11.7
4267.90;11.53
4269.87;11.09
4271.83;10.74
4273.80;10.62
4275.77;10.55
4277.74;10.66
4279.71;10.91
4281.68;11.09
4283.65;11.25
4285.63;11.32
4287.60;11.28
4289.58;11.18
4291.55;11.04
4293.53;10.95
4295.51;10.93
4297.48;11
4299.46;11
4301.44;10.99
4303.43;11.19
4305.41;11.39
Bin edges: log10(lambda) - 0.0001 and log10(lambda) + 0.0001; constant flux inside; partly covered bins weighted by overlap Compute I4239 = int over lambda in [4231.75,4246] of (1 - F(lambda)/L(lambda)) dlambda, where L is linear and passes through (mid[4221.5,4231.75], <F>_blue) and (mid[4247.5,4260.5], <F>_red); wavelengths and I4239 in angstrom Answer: 0.8 angstrom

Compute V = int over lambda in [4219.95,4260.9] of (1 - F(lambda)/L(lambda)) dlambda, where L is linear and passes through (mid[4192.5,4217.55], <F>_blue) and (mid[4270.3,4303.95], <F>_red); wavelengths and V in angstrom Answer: -2.4 angstrom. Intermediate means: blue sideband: 10.7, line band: 11.4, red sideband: 11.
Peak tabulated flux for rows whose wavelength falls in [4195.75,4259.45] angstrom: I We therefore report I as 12.4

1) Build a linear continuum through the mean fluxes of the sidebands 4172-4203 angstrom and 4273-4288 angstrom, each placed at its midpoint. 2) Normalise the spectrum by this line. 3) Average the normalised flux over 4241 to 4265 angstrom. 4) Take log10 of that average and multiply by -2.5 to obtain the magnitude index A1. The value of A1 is -0.06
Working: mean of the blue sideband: 11.2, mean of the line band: 11.6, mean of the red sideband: 11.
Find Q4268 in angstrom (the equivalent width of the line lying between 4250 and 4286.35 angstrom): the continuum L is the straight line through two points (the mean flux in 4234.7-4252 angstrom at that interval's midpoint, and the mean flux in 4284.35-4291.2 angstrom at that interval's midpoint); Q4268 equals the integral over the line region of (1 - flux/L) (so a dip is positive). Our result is -0.06 angstrom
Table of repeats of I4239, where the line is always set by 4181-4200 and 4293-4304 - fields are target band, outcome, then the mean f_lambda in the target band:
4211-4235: -0.5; 11.4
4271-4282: 0.3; 10.7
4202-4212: 1.0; 10.2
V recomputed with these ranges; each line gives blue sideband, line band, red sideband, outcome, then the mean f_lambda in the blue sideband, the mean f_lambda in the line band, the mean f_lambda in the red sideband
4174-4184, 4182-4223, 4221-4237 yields 1.7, 11.4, 11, 11.4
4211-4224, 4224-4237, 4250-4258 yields 0.0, 11.3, 11.5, 11.8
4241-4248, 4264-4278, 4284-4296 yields 0.2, 11.3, 11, 11.1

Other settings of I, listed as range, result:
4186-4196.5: 11.62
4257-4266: 11.7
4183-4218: 11.77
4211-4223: 11.5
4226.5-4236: 11.8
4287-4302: 11.28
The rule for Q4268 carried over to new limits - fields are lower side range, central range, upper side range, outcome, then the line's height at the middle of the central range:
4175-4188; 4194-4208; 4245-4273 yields 1.6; 11.5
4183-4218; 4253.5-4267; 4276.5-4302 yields -0.7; 11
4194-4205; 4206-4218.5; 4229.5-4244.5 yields -0.5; 10.6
